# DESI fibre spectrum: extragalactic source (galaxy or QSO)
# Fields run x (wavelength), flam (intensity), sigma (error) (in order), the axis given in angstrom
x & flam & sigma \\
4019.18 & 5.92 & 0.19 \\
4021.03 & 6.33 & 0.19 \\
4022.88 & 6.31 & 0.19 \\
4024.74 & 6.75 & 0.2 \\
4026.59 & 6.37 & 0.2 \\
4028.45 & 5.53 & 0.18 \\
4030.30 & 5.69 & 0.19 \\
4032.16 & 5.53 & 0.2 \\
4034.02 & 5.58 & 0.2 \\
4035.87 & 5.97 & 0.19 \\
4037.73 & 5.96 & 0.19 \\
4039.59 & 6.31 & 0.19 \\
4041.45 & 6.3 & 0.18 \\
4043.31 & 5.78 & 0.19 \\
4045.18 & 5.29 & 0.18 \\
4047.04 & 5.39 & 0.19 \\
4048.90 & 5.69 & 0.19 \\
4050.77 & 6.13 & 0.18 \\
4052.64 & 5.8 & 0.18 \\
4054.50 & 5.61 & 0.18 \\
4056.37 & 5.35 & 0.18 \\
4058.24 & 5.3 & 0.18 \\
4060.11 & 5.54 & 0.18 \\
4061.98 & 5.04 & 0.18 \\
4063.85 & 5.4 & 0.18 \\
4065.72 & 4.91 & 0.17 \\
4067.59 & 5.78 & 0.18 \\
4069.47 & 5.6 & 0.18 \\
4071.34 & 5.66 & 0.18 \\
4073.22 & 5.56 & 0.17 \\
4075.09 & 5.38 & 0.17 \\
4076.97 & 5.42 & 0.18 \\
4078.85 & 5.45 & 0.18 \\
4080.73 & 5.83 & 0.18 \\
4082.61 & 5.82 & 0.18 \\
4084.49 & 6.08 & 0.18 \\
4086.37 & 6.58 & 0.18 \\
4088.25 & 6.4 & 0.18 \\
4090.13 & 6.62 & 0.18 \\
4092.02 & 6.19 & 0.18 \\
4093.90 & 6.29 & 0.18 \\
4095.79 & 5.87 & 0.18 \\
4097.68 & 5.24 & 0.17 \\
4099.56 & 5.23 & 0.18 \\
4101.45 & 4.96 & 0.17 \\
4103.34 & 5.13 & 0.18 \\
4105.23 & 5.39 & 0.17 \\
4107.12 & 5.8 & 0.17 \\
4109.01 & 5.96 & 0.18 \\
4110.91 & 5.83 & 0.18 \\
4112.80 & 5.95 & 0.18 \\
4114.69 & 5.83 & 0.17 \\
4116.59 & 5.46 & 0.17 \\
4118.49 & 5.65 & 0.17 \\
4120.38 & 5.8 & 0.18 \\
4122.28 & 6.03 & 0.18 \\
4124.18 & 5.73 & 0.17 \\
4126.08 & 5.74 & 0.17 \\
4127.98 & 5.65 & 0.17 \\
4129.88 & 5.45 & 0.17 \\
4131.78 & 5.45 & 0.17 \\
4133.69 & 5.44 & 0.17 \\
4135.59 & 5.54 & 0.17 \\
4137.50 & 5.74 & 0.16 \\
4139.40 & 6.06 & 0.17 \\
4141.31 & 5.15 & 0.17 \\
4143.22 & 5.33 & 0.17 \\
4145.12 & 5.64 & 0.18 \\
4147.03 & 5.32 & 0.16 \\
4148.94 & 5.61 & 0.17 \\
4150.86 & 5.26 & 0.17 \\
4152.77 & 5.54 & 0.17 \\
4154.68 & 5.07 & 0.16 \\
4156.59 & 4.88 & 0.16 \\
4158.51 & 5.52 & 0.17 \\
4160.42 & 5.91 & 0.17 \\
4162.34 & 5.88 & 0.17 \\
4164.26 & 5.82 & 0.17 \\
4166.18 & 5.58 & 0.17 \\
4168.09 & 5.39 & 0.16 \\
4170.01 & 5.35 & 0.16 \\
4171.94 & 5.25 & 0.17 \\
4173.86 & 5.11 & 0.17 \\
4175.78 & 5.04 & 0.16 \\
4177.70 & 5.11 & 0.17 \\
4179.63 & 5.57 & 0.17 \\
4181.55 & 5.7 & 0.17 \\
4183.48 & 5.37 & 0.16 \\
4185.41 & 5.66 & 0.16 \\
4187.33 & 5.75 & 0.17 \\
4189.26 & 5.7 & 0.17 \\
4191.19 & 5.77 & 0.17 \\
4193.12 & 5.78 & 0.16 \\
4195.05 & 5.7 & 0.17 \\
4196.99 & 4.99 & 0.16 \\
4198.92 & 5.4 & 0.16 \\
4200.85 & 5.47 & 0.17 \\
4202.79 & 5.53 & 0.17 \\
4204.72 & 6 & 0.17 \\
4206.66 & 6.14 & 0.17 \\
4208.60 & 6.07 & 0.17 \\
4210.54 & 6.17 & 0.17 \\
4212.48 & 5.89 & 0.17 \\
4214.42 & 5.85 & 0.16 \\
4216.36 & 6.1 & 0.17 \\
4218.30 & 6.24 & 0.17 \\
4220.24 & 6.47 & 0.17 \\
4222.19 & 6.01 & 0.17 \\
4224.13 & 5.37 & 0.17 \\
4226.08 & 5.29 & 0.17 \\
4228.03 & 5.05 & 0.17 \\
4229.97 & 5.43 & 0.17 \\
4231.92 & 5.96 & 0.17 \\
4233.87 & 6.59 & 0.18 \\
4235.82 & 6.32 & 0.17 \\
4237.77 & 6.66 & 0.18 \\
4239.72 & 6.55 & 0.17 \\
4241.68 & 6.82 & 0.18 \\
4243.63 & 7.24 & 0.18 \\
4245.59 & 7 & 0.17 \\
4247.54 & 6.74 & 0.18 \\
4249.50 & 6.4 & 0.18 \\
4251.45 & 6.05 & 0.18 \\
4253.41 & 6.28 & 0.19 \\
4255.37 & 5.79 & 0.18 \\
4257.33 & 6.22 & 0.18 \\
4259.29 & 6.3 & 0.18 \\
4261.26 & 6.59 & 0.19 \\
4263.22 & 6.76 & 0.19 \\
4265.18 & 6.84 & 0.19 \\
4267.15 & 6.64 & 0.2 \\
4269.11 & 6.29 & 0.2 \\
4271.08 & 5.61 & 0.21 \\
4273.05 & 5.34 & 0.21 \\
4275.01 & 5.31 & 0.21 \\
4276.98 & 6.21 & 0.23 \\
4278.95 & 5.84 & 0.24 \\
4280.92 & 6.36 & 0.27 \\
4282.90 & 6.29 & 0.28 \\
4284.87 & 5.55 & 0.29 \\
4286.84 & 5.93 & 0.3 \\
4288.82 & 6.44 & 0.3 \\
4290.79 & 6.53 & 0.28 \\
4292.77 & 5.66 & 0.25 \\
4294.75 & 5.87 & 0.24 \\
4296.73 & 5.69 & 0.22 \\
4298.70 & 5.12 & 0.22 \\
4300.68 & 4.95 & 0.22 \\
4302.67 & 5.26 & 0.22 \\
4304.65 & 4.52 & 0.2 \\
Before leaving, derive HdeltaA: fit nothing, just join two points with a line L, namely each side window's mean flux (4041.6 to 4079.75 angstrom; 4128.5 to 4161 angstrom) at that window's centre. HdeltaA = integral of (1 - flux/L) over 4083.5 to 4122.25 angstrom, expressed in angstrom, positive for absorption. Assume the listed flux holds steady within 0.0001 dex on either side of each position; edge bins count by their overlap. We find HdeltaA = -2.3 angstrom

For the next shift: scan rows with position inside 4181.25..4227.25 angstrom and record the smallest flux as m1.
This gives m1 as 4.99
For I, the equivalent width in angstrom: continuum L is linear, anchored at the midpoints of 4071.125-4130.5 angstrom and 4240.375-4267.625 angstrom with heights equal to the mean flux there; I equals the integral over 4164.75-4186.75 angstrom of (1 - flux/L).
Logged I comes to 2.7 angstrom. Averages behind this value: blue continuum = 5.75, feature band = 5.39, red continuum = 6.54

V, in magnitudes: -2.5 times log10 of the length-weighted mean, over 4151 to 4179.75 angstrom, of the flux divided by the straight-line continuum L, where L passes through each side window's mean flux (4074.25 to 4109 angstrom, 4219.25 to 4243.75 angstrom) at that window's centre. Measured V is 0.11 mag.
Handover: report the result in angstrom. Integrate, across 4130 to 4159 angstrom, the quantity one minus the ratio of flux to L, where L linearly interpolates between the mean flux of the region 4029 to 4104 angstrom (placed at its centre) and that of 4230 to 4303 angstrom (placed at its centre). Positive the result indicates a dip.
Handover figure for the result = 2.2 angstrom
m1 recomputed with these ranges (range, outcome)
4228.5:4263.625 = 5.43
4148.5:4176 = 4.88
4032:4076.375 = 4.91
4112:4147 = 5.15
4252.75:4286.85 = 5.31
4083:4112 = 4.96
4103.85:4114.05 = 5.39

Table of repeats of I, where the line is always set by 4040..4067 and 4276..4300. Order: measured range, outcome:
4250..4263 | -0.8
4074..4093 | -1.3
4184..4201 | 0.6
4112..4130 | -0.2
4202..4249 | -2.5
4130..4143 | 0.3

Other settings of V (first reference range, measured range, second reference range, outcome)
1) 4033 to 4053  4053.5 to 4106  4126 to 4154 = 0.02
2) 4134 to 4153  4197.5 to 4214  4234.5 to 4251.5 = 0.08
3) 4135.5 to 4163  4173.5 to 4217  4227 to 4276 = 0.04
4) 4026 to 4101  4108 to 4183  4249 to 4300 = 0.06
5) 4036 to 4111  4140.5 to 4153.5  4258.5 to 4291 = 0.09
